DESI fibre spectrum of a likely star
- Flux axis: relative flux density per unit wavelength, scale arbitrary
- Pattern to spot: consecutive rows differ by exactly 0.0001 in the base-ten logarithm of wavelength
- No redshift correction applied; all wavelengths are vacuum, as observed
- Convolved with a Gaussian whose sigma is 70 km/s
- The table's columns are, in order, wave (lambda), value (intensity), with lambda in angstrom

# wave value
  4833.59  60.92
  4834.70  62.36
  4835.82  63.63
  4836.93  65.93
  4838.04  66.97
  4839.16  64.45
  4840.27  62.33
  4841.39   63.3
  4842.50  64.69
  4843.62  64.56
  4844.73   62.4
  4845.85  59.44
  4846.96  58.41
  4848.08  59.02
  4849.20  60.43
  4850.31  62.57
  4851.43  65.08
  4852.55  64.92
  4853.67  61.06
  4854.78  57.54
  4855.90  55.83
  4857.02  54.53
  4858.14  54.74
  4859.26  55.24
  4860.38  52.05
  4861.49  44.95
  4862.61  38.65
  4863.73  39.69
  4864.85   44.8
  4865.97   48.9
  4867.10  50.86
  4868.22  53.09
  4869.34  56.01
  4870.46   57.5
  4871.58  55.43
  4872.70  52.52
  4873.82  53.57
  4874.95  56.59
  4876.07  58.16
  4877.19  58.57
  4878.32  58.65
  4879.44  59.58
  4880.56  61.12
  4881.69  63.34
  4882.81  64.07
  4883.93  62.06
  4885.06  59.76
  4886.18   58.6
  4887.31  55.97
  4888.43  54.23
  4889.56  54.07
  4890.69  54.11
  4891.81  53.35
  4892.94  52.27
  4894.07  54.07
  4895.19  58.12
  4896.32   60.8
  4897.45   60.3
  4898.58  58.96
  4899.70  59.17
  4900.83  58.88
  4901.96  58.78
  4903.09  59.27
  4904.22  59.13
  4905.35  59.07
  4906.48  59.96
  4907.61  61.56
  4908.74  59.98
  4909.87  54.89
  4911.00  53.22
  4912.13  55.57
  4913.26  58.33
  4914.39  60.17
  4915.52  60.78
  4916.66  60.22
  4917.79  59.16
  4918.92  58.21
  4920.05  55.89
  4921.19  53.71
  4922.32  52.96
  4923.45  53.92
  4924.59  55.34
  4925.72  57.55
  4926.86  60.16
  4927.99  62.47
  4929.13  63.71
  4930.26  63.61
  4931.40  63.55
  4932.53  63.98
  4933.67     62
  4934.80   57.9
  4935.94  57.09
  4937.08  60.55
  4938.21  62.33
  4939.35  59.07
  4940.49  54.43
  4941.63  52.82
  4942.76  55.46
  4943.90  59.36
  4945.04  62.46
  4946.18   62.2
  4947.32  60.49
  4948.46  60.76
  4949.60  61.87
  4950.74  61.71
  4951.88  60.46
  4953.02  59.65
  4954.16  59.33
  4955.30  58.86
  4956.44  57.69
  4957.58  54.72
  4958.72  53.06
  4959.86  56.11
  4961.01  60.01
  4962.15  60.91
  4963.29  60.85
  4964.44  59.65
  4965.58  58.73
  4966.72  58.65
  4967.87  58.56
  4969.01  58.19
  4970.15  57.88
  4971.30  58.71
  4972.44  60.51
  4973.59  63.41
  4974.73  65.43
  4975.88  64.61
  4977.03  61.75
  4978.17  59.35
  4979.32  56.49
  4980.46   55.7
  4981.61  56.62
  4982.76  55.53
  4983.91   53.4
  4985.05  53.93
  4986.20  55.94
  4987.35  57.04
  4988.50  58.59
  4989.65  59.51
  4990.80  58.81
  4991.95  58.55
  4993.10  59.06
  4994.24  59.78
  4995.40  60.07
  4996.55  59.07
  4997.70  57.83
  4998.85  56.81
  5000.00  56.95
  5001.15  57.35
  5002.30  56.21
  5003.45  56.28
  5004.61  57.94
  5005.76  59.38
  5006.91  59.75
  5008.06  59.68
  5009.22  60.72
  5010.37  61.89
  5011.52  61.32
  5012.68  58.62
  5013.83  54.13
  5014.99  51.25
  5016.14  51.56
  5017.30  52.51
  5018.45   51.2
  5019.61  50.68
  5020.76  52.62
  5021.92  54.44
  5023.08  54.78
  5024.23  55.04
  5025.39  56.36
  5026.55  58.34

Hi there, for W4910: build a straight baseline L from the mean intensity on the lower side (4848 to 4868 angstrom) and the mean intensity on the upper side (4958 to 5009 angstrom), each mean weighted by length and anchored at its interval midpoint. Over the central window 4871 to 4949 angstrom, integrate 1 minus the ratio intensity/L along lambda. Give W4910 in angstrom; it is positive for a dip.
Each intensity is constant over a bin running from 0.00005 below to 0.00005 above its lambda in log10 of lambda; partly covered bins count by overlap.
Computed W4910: -3.7 angstrom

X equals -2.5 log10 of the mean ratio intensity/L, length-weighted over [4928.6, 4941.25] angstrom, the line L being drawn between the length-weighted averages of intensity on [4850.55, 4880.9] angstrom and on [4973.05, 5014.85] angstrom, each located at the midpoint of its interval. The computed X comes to -0.07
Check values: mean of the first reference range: 54.5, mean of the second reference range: 58.5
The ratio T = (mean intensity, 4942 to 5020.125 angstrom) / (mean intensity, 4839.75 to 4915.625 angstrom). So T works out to 1.0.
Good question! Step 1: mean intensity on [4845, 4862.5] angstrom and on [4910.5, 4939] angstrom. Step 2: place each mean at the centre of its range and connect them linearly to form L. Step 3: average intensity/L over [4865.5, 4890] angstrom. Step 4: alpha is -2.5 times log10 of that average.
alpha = 0.017 mag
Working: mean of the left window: 57.3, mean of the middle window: 57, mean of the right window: 58.9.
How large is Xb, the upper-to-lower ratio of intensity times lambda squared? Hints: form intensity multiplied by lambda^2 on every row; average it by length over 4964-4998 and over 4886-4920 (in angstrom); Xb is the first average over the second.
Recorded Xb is 1.1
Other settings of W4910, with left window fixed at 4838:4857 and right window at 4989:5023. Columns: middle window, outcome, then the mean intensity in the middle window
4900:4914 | 0.4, 58.3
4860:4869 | 2.1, 46.8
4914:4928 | 0.5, 57.5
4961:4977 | -0.7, 60.5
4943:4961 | -0.2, 59.2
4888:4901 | 0.8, 56.5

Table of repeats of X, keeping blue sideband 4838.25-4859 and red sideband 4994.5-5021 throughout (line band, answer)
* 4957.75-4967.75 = -0.01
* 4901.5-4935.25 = 0.00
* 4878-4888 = -0.01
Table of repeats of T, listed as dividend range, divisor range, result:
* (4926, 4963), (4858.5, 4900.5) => 1.08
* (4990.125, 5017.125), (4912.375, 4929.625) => 1.00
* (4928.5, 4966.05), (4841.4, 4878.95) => 1.07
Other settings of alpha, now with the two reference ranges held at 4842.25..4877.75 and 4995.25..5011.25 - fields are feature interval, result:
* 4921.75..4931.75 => -0.04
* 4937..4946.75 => -0.03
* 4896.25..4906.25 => -0.05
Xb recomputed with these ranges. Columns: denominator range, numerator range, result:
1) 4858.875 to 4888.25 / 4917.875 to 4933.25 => 1.10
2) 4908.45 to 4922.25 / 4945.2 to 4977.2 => 1.06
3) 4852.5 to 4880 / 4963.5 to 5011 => 1.15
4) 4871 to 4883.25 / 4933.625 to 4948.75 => 1.04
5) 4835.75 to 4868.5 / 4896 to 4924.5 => 1.04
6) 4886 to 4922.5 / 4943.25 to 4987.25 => 1.05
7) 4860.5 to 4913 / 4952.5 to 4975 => 1.09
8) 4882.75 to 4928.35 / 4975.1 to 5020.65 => 1.03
